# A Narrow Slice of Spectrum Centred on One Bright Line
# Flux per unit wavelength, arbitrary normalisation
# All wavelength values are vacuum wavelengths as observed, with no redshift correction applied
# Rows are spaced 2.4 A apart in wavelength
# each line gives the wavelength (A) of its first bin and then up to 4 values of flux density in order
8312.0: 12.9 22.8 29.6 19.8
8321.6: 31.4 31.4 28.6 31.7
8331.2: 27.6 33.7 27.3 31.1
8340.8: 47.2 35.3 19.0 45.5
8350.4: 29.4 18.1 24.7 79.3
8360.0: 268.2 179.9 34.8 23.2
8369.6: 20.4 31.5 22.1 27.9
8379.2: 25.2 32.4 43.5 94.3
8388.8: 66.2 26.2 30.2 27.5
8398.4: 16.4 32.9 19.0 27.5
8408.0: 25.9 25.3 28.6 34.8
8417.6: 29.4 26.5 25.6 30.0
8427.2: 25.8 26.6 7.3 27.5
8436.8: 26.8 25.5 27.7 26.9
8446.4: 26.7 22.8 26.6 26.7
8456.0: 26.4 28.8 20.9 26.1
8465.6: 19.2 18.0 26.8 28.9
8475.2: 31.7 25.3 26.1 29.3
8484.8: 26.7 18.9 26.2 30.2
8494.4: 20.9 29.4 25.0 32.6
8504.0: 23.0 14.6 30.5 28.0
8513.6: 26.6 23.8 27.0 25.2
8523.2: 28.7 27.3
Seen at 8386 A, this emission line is [N II]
